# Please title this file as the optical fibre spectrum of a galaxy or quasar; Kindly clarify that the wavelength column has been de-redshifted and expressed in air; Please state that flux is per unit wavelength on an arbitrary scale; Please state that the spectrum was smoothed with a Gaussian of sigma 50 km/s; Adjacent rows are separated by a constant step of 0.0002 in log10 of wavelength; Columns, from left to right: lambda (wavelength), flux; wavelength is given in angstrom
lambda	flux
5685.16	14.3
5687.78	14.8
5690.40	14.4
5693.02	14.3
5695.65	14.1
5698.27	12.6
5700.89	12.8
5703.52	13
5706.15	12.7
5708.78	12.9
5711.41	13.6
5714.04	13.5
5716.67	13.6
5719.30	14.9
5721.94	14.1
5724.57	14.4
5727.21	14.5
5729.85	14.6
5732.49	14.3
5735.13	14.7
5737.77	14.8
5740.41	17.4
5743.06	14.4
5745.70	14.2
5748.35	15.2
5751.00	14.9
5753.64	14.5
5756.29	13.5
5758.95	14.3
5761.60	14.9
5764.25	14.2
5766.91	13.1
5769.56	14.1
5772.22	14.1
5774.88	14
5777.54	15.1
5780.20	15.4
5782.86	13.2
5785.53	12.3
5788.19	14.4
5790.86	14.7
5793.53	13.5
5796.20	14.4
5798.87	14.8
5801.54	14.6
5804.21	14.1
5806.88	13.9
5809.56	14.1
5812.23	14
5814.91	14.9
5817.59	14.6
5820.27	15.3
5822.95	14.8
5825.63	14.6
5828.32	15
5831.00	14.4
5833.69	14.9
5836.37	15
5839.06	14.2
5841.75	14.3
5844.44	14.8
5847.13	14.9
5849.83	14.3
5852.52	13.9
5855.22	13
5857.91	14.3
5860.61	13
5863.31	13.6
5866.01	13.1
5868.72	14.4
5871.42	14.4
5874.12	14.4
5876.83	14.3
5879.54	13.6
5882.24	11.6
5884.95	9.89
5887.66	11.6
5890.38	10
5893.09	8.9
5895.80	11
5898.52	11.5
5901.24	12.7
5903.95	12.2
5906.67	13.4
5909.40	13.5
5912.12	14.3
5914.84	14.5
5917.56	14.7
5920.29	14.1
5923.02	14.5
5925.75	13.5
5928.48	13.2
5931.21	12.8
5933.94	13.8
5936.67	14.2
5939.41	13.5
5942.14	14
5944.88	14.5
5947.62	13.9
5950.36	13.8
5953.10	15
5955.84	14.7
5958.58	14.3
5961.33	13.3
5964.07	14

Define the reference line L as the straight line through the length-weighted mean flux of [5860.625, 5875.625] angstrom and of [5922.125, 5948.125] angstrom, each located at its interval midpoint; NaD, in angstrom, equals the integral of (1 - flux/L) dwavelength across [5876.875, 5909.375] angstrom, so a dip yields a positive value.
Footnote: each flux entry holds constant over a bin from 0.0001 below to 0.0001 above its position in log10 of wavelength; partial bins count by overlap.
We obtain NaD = 5.1 angstrom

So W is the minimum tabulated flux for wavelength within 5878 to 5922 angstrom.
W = 8.9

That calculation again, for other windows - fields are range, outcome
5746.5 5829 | 12.3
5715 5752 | 13.6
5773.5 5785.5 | 13.2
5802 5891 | 9.89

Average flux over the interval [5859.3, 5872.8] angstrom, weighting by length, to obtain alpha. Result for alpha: 13.7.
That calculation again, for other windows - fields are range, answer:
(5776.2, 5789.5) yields 14.1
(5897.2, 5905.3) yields 12.1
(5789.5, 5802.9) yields 14.4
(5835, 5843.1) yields 14.5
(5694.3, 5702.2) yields 13.2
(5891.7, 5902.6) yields 11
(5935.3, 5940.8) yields 13.9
